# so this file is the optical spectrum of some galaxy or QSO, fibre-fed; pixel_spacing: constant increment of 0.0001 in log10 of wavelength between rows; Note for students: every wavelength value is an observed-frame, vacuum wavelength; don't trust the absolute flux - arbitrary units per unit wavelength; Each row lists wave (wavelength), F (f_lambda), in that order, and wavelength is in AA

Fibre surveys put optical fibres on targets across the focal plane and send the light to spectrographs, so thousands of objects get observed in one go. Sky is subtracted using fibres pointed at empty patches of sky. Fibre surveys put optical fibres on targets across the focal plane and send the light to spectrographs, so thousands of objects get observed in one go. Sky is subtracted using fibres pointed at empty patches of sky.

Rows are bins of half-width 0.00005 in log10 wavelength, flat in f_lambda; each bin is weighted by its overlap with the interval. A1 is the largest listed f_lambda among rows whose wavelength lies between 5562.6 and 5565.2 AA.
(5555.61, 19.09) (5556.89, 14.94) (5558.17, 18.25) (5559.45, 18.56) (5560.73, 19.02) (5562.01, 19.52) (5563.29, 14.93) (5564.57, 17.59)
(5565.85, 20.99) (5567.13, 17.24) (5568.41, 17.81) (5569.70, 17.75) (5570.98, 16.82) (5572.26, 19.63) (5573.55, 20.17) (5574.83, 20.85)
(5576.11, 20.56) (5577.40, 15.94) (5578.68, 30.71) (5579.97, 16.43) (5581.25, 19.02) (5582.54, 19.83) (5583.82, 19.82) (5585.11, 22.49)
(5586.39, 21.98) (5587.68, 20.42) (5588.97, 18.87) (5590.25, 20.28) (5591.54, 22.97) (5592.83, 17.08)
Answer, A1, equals 17.59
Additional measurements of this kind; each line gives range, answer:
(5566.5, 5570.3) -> 17.81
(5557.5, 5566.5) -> 20.99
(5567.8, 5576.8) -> 20.85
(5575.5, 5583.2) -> 30.71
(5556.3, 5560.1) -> 18.56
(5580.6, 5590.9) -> 22.49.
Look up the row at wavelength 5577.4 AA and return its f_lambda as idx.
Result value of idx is 15.94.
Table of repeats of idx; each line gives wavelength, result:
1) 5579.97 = 16.43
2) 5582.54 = 19.83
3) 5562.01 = 19.52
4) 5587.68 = 20.42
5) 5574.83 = 20.85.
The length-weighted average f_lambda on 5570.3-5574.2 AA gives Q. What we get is 18.9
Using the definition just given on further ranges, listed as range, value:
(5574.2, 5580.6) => 20.9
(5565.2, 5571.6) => 18.1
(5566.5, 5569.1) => 17.5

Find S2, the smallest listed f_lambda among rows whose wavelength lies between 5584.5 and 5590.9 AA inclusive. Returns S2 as 18.87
